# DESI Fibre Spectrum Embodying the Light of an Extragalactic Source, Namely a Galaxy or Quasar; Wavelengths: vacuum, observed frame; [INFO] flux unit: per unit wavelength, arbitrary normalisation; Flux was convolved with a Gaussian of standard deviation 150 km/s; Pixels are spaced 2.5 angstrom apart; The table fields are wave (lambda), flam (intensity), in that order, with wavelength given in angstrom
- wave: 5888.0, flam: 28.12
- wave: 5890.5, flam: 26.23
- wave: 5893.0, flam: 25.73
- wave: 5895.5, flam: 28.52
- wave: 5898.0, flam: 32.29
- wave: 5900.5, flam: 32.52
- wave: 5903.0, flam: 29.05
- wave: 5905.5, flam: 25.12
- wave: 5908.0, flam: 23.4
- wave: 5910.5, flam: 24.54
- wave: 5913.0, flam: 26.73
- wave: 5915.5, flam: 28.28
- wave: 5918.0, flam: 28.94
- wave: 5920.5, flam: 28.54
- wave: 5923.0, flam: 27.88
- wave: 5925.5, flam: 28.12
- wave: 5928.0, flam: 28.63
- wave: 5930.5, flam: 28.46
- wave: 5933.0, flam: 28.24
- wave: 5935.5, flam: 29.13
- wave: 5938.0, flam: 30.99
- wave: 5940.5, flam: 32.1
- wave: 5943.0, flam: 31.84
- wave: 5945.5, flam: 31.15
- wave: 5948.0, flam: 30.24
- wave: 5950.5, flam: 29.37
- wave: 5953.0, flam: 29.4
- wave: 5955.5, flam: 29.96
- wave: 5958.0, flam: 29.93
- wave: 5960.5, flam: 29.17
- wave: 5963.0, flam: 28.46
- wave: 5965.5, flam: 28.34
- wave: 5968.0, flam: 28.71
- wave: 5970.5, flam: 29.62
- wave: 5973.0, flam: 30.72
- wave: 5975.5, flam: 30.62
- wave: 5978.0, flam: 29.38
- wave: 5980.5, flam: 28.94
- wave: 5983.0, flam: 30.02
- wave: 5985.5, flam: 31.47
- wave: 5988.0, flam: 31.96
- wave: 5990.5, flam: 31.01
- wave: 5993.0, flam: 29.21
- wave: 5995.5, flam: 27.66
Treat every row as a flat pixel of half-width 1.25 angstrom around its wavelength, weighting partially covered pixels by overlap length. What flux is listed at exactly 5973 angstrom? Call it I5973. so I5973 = 30.72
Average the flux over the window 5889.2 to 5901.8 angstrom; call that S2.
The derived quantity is 29.1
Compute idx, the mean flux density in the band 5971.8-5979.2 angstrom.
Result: 30.2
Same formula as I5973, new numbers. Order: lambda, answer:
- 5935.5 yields 29.13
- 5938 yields 30.99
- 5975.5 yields 30.62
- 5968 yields 28.71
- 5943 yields 31.84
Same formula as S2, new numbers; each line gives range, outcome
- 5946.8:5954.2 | 29.7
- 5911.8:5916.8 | 27.5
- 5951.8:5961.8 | 29.6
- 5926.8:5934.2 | 28.4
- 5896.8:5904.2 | 31.3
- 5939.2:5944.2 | 32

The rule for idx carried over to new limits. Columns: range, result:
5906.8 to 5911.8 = 24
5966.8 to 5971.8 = 29.2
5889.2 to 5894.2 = 26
